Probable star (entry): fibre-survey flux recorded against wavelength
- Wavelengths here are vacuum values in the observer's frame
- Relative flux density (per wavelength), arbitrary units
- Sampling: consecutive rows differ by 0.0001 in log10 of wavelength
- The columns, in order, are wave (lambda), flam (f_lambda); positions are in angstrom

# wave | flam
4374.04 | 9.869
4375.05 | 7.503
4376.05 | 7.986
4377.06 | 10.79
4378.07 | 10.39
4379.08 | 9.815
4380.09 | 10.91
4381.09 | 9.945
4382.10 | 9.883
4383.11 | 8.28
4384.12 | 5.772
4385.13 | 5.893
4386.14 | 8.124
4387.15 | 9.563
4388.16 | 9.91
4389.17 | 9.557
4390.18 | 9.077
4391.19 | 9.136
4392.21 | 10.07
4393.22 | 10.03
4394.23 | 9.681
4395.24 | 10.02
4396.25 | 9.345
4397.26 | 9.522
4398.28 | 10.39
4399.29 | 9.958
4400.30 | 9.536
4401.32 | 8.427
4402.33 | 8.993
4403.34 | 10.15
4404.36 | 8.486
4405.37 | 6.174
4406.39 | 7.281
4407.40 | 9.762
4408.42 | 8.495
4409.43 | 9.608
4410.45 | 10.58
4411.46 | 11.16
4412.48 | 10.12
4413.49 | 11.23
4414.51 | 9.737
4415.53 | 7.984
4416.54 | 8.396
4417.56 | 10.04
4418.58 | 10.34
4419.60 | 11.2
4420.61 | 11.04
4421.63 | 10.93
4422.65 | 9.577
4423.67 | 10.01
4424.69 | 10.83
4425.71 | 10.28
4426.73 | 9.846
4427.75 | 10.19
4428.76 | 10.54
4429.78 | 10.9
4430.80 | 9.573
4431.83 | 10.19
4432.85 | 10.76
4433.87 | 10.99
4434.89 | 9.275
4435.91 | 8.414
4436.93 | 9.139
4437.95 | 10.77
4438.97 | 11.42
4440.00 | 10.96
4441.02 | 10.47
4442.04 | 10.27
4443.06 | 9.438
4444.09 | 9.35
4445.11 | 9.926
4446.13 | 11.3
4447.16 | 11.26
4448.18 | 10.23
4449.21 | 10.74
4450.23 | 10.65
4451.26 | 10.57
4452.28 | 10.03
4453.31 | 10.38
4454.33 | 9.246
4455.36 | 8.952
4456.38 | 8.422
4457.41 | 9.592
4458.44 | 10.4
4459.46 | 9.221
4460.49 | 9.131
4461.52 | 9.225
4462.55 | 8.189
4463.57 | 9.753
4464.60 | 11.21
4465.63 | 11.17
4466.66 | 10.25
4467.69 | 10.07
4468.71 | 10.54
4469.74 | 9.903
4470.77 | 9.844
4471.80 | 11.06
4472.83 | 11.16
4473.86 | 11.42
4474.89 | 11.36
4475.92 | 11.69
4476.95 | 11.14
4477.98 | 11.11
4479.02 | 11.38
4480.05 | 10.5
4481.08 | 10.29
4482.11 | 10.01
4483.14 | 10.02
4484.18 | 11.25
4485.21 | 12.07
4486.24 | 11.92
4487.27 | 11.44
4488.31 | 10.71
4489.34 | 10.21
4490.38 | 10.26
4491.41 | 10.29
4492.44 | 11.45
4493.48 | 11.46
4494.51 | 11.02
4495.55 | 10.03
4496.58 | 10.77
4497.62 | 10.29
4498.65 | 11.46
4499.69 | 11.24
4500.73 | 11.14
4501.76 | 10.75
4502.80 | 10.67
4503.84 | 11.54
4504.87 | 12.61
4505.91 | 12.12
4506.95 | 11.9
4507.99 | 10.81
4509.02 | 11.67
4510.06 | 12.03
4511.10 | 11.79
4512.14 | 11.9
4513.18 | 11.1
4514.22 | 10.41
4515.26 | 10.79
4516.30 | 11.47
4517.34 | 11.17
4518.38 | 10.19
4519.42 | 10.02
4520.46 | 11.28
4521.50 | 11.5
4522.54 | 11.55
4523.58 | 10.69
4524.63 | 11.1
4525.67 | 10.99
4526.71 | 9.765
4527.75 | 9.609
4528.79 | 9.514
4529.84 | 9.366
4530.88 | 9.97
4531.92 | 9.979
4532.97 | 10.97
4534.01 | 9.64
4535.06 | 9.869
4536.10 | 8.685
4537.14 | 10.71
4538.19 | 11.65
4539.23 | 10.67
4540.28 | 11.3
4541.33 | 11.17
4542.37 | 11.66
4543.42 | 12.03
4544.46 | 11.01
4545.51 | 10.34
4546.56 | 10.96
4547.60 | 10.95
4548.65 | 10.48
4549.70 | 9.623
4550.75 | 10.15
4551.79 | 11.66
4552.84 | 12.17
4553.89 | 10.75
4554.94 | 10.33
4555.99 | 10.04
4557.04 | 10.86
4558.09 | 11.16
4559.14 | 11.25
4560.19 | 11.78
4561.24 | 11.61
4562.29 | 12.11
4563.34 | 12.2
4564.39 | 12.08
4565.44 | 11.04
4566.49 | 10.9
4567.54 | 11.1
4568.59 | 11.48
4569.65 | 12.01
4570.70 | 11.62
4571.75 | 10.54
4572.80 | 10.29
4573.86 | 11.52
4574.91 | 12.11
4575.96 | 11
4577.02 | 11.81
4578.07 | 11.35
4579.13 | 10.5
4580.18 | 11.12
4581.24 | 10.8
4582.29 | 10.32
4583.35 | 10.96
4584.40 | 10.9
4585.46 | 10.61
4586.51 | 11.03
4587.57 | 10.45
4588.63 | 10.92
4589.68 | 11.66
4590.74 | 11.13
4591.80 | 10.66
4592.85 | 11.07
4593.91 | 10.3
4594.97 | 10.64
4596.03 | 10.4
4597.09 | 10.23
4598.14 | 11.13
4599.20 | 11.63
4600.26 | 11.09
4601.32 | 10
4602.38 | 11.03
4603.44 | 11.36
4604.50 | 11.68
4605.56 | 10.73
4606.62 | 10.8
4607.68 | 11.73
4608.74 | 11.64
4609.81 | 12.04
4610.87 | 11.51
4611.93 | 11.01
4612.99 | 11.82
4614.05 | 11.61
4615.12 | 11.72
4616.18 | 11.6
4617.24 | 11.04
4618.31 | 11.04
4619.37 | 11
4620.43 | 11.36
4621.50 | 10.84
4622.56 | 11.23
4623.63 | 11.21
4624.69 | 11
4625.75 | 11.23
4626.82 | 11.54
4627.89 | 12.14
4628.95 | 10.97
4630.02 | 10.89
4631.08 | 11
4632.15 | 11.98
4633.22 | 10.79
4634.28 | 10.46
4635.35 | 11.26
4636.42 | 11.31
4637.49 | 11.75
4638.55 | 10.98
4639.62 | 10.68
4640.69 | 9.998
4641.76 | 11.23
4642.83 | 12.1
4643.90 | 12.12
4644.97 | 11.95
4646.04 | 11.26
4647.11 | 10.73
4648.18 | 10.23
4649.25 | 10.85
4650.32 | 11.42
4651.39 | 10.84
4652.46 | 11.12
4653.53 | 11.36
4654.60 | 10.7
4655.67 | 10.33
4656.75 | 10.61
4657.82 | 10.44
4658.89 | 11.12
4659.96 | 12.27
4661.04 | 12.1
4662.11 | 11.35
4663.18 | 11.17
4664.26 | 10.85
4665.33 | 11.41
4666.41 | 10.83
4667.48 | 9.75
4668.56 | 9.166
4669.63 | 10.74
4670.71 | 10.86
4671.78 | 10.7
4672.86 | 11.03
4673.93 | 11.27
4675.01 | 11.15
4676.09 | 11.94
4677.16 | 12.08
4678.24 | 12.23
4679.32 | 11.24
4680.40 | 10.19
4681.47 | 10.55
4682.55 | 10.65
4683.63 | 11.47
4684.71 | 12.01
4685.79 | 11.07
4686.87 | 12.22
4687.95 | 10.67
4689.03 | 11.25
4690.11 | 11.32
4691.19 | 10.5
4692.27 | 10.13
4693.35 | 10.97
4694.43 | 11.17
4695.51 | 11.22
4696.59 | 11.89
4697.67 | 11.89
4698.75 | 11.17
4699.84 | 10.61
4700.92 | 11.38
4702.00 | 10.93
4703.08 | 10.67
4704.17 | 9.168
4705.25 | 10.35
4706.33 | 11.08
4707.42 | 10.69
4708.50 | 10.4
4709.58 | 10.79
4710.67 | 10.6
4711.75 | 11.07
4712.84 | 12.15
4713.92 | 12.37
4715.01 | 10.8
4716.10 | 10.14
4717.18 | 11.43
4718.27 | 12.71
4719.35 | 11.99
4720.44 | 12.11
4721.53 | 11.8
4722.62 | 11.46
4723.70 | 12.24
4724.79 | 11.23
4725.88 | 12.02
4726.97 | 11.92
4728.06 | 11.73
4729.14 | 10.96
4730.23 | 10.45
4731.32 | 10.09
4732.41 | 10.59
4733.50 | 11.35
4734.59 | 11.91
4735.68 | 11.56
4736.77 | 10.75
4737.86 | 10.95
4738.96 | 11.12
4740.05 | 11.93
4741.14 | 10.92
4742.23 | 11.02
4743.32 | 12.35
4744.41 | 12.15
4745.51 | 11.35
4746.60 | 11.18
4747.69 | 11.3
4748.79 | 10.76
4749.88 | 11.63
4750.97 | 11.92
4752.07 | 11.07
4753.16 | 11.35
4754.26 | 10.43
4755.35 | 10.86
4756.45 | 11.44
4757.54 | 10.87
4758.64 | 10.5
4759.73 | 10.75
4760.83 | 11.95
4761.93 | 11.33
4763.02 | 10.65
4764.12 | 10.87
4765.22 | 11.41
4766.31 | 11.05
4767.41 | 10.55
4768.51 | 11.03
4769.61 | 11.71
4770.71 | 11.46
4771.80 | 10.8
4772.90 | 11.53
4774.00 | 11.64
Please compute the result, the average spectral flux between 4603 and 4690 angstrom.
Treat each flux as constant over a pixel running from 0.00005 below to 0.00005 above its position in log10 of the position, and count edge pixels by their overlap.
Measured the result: 11.2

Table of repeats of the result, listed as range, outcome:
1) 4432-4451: 10.3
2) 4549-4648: 11.2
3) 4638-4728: 11.1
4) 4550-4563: 11.1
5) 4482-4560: 10.9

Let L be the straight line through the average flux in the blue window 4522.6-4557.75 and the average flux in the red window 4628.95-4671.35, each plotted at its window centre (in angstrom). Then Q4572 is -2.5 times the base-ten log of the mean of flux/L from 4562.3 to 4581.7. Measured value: -0.06 mag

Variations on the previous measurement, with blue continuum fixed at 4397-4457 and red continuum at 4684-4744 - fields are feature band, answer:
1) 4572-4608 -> -0.031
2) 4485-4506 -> -0.088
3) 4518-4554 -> -0.023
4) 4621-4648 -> -0.035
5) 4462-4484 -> -0.049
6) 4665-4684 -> 0.010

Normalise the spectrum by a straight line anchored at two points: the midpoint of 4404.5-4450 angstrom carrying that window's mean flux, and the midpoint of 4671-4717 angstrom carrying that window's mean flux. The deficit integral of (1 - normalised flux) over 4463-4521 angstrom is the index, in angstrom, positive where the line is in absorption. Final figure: -4.0 angstrom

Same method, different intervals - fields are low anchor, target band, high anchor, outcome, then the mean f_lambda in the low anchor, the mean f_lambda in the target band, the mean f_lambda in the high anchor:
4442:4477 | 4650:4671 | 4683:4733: 0.16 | 10.2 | 10.9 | 11.2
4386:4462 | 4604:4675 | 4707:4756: -1.74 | 9.83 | 11.1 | 11.3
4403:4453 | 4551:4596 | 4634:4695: -1.94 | 10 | 11.1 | 11.1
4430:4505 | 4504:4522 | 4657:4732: -1.25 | 10.5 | 11.3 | 11.1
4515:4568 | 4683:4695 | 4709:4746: 0.14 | 10.8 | 11.2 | 11.4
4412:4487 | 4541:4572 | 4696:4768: -1.56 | 10.3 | 11.2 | 11.2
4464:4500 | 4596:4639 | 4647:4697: -0.91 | 10.9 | 11.2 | 11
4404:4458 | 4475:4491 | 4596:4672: -1.08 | 9.95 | 10.9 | 11.1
